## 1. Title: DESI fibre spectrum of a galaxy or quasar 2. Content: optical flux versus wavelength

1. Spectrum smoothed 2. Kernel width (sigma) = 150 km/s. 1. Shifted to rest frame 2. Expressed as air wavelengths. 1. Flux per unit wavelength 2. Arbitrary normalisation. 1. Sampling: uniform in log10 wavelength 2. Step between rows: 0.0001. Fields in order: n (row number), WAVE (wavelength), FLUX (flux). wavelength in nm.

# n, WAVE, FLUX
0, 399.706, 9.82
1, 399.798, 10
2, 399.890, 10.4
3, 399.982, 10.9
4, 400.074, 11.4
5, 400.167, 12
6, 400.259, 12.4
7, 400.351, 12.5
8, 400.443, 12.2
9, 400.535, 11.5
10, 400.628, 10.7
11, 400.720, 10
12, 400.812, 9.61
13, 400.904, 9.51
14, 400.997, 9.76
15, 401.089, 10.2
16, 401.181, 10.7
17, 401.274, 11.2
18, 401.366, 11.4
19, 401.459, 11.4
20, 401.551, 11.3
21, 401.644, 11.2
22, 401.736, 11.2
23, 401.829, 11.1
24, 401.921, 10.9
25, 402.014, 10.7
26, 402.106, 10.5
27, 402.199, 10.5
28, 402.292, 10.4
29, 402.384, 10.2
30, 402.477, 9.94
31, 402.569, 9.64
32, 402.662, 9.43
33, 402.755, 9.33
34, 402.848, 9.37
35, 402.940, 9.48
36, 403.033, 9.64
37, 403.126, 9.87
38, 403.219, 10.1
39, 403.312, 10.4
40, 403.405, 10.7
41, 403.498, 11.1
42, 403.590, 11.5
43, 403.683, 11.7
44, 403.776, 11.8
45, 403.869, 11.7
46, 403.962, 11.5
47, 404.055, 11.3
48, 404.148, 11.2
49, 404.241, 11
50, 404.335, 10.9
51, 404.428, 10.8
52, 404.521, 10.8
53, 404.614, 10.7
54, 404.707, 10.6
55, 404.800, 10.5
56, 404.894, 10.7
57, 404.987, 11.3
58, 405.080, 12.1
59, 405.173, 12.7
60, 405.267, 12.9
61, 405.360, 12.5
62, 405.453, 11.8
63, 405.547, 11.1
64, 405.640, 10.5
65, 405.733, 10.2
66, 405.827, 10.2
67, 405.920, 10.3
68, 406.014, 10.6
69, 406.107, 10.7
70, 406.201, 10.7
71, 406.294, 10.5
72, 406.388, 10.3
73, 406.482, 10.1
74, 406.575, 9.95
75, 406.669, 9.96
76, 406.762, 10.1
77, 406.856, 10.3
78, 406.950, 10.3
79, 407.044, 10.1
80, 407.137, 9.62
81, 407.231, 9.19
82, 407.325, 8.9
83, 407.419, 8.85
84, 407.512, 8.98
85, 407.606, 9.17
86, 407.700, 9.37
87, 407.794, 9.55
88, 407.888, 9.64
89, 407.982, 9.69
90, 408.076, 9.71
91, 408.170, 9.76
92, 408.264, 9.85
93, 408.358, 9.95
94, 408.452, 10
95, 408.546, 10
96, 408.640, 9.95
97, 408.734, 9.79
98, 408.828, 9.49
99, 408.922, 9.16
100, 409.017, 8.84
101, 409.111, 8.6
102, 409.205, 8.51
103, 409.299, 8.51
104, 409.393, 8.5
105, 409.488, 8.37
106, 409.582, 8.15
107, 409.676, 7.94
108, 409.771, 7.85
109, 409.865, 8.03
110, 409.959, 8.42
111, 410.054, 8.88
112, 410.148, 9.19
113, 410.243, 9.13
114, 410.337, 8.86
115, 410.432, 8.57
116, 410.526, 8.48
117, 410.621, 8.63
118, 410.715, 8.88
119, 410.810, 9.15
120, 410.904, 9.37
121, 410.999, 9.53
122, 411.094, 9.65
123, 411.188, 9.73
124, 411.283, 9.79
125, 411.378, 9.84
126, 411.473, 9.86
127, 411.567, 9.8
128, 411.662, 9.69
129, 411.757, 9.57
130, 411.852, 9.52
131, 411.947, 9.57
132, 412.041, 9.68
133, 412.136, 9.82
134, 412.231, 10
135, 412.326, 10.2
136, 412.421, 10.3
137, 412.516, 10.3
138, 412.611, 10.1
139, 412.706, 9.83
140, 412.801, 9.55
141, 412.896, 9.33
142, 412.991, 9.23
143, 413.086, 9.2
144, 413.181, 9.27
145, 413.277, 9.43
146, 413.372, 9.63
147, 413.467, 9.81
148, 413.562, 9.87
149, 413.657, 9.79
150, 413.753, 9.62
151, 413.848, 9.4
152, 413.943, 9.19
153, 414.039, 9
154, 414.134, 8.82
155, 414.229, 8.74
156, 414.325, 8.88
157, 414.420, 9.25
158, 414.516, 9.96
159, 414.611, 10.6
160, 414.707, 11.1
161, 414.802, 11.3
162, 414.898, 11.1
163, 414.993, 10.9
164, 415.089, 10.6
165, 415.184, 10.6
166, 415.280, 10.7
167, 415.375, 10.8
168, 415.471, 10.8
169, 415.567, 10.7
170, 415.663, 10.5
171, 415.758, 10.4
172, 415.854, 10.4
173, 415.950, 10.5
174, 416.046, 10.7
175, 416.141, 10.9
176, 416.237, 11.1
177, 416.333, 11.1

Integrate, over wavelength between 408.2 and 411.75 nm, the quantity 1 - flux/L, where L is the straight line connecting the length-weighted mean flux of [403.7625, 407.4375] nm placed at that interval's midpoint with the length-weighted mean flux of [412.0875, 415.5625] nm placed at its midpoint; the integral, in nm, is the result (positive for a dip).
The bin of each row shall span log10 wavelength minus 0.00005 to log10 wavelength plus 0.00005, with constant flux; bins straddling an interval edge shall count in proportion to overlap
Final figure 0.41 nm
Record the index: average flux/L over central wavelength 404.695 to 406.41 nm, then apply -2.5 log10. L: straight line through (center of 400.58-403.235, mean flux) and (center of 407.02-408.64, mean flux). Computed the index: -0.13 mag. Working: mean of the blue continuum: 10.3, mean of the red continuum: 9.56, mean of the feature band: 11.1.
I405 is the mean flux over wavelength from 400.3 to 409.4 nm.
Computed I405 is 10.4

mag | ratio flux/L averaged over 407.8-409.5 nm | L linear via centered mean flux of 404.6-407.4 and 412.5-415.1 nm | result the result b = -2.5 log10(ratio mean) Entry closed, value 0.106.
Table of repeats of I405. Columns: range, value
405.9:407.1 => 10.3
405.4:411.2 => 9.49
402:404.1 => 10.5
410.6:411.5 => 9.46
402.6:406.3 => 10.9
